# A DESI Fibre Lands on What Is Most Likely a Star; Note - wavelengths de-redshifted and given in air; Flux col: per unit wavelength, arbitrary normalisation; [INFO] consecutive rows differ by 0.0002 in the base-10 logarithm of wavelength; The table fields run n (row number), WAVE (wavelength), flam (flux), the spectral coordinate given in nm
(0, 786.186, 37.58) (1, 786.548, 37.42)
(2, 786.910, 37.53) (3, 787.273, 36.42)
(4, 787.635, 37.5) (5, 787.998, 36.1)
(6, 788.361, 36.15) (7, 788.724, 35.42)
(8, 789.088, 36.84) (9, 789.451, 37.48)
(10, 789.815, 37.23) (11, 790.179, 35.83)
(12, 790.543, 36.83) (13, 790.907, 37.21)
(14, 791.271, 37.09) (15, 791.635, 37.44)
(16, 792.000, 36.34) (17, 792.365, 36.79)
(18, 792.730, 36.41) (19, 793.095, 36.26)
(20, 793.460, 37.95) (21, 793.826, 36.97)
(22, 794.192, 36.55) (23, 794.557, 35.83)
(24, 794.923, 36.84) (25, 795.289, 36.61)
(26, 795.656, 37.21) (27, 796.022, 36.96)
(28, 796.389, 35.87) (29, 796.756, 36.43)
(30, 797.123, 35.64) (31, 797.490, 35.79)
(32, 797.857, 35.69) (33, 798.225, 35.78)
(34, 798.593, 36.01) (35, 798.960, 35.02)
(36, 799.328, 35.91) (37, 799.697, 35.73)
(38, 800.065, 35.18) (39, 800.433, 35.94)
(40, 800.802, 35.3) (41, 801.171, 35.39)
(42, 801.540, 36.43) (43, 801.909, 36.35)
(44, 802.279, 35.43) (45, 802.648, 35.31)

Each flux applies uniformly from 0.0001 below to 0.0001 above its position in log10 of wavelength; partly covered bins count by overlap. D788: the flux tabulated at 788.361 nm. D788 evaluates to 36.15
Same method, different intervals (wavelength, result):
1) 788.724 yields 35.42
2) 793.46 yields 37.95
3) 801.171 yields 35.39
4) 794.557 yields 35.83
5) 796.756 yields 36.43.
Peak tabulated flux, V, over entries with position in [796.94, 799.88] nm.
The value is 36.01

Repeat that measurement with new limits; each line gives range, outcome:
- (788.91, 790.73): 37.48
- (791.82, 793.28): 36.79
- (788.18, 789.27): 36.84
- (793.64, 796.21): 37.21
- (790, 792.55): 37.44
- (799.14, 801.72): 36.43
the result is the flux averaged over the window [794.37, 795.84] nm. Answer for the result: 36.6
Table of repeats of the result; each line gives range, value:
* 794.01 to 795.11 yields 36.4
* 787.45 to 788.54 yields 36.6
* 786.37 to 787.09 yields 37.5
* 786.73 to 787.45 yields 37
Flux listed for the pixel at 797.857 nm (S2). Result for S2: 35.69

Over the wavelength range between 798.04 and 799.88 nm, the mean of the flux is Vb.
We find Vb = 35.7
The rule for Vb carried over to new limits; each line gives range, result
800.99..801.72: 35.9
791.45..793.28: 36.7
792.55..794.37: 36.8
